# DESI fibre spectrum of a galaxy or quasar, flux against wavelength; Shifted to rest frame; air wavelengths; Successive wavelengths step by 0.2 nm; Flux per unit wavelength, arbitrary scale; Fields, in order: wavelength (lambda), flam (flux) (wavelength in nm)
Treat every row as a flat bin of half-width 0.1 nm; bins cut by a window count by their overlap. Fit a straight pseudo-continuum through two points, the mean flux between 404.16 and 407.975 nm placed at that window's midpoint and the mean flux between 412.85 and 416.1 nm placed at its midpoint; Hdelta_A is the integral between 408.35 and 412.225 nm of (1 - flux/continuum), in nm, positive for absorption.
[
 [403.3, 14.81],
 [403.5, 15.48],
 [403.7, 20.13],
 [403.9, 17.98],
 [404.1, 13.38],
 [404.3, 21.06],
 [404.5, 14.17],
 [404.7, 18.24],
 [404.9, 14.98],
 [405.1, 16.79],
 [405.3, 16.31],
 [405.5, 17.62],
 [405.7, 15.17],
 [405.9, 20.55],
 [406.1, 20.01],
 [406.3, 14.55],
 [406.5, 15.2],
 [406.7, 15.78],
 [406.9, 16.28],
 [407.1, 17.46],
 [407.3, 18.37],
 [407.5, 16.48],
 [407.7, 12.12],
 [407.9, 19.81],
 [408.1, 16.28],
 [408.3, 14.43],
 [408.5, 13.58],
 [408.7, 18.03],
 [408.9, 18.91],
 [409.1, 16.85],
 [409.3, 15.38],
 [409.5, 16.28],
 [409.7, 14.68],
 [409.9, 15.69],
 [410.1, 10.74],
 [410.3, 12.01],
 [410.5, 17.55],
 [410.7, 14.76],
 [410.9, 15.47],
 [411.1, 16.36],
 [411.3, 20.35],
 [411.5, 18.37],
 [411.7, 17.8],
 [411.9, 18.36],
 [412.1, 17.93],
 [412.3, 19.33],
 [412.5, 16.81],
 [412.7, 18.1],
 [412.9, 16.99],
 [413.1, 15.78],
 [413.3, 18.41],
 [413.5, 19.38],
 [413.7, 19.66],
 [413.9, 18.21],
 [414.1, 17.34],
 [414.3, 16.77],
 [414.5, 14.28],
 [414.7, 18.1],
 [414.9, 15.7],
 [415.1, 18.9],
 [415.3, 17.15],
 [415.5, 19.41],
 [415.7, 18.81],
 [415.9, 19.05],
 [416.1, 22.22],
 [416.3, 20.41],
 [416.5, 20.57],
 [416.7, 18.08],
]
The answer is 0.25 nm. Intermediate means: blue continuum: 16.8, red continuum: 17.9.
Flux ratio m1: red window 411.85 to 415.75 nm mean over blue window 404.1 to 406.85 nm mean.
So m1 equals 1.06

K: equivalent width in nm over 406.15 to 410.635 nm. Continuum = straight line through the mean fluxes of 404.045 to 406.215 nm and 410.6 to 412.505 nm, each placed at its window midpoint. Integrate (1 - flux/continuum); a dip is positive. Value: 0.41 nm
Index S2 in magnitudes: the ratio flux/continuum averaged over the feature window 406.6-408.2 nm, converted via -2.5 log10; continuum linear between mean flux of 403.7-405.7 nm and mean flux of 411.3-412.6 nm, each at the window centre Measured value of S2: 0.05 mag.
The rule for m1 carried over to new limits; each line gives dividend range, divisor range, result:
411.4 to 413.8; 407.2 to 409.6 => 1.10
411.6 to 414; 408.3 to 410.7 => 1.18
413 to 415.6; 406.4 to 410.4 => 1.12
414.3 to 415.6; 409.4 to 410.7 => 1.19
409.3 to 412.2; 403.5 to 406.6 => 0.95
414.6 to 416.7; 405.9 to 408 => 1.13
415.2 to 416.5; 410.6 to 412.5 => 1.11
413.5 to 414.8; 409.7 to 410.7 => 1.24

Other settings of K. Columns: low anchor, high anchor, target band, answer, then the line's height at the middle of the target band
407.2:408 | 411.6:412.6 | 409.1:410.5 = 0.22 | 17.4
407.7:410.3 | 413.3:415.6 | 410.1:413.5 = -0.06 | 16.7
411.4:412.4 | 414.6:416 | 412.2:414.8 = 0.09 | 18.3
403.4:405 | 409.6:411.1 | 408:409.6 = -0.11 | 15.1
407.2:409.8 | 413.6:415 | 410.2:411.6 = 0.02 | 16.6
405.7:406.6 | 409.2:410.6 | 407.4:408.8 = 0.01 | 15.9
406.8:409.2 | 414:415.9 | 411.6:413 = -0.06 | 17.1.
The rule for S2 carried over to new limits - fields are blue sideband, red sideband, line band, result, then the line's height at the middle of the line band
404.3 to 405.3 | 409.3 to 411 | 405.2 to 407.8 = -0.042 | 16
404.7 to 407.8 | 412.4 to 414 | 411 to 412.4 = -0.044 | 17.6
